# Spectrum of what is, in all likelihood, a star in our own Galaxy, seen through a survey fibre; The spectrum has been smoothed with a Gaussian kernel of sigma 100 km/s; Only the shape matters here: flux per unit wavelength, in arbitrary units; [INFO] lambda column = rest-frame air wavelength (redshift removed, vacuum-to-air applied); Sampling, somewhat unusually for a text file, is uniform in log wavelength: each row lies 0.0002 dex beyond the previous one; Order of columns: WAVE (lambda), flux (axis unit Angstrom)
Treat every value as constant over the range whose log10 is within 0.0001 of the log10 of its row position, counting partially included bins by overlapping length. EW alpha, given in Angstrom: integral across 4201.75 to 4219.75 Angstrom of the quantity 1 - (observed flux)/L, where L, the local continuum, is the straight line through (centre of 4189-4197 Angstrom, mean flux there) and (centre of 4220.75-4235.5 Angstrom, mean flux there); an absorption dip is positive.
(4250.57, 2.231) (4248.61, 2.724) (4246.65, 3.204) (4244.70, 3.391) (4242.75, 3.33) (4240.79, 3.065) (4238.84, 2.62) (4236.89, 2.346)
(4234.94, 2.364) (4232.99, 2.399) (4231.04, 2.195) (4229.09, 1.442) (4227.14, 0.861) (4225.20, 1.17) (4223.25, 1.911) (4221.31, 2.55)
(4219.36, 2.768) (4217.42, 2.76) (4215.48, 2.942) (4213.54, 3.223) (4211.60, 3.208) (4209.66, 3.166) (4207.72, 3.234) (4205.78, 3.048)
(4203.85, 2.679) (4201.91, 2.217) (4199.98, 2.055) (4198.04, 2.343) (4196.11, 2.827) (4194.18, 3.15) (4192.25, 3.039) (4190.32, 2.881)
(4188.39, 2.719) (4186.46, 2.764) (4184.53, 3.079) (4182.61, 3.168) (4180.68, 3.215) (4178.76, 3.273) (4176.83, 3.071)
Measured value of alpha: -4.43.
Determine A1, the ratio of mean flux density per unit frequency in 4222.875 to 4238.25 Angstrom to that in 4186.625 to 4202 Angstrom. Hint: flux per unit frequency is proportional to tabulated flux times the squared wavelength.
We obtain 0.7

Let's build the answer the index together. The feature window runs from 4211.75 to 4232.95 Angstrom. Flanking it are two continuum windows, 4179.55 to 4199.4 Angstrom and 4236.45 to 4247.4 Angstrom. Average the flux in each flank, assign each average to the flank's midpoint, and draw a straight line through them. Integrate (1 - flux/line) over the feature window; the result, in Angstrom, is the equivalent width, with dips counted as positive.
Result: 5.3 Angstrom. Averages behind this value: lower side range 2.9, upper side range 3.02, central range 2.23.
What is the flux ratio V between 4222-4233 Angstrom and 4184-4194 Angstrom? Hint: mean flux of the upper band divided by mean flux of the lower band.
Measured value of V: 0.6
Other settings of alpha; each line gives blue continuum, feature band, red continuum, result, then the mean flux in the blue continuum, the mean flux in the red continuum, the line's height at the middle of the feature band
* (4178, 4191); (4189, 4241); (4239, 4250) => 8.8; 3.01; 3.07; 3.04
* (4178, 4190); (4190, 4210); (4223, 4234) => -2.0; 3.02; 1.65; 2.53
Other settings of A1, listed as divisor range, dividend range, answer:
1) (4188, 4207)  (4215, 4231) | 0.76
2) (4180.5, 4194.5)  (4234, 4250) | 0.99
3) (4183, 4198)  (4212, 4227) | 0.84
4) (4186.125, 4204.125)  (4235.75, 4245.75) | 1.13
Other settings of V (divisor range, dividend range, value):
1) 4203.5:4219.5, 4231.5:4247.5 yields 0.93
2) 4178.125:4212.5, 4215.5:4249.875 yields 0.84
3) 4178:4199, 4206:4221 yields 1.02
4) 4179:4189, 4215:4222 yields 0.91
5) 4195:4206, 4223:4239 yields 0.75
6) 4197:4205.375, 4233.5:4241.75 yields 1.09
